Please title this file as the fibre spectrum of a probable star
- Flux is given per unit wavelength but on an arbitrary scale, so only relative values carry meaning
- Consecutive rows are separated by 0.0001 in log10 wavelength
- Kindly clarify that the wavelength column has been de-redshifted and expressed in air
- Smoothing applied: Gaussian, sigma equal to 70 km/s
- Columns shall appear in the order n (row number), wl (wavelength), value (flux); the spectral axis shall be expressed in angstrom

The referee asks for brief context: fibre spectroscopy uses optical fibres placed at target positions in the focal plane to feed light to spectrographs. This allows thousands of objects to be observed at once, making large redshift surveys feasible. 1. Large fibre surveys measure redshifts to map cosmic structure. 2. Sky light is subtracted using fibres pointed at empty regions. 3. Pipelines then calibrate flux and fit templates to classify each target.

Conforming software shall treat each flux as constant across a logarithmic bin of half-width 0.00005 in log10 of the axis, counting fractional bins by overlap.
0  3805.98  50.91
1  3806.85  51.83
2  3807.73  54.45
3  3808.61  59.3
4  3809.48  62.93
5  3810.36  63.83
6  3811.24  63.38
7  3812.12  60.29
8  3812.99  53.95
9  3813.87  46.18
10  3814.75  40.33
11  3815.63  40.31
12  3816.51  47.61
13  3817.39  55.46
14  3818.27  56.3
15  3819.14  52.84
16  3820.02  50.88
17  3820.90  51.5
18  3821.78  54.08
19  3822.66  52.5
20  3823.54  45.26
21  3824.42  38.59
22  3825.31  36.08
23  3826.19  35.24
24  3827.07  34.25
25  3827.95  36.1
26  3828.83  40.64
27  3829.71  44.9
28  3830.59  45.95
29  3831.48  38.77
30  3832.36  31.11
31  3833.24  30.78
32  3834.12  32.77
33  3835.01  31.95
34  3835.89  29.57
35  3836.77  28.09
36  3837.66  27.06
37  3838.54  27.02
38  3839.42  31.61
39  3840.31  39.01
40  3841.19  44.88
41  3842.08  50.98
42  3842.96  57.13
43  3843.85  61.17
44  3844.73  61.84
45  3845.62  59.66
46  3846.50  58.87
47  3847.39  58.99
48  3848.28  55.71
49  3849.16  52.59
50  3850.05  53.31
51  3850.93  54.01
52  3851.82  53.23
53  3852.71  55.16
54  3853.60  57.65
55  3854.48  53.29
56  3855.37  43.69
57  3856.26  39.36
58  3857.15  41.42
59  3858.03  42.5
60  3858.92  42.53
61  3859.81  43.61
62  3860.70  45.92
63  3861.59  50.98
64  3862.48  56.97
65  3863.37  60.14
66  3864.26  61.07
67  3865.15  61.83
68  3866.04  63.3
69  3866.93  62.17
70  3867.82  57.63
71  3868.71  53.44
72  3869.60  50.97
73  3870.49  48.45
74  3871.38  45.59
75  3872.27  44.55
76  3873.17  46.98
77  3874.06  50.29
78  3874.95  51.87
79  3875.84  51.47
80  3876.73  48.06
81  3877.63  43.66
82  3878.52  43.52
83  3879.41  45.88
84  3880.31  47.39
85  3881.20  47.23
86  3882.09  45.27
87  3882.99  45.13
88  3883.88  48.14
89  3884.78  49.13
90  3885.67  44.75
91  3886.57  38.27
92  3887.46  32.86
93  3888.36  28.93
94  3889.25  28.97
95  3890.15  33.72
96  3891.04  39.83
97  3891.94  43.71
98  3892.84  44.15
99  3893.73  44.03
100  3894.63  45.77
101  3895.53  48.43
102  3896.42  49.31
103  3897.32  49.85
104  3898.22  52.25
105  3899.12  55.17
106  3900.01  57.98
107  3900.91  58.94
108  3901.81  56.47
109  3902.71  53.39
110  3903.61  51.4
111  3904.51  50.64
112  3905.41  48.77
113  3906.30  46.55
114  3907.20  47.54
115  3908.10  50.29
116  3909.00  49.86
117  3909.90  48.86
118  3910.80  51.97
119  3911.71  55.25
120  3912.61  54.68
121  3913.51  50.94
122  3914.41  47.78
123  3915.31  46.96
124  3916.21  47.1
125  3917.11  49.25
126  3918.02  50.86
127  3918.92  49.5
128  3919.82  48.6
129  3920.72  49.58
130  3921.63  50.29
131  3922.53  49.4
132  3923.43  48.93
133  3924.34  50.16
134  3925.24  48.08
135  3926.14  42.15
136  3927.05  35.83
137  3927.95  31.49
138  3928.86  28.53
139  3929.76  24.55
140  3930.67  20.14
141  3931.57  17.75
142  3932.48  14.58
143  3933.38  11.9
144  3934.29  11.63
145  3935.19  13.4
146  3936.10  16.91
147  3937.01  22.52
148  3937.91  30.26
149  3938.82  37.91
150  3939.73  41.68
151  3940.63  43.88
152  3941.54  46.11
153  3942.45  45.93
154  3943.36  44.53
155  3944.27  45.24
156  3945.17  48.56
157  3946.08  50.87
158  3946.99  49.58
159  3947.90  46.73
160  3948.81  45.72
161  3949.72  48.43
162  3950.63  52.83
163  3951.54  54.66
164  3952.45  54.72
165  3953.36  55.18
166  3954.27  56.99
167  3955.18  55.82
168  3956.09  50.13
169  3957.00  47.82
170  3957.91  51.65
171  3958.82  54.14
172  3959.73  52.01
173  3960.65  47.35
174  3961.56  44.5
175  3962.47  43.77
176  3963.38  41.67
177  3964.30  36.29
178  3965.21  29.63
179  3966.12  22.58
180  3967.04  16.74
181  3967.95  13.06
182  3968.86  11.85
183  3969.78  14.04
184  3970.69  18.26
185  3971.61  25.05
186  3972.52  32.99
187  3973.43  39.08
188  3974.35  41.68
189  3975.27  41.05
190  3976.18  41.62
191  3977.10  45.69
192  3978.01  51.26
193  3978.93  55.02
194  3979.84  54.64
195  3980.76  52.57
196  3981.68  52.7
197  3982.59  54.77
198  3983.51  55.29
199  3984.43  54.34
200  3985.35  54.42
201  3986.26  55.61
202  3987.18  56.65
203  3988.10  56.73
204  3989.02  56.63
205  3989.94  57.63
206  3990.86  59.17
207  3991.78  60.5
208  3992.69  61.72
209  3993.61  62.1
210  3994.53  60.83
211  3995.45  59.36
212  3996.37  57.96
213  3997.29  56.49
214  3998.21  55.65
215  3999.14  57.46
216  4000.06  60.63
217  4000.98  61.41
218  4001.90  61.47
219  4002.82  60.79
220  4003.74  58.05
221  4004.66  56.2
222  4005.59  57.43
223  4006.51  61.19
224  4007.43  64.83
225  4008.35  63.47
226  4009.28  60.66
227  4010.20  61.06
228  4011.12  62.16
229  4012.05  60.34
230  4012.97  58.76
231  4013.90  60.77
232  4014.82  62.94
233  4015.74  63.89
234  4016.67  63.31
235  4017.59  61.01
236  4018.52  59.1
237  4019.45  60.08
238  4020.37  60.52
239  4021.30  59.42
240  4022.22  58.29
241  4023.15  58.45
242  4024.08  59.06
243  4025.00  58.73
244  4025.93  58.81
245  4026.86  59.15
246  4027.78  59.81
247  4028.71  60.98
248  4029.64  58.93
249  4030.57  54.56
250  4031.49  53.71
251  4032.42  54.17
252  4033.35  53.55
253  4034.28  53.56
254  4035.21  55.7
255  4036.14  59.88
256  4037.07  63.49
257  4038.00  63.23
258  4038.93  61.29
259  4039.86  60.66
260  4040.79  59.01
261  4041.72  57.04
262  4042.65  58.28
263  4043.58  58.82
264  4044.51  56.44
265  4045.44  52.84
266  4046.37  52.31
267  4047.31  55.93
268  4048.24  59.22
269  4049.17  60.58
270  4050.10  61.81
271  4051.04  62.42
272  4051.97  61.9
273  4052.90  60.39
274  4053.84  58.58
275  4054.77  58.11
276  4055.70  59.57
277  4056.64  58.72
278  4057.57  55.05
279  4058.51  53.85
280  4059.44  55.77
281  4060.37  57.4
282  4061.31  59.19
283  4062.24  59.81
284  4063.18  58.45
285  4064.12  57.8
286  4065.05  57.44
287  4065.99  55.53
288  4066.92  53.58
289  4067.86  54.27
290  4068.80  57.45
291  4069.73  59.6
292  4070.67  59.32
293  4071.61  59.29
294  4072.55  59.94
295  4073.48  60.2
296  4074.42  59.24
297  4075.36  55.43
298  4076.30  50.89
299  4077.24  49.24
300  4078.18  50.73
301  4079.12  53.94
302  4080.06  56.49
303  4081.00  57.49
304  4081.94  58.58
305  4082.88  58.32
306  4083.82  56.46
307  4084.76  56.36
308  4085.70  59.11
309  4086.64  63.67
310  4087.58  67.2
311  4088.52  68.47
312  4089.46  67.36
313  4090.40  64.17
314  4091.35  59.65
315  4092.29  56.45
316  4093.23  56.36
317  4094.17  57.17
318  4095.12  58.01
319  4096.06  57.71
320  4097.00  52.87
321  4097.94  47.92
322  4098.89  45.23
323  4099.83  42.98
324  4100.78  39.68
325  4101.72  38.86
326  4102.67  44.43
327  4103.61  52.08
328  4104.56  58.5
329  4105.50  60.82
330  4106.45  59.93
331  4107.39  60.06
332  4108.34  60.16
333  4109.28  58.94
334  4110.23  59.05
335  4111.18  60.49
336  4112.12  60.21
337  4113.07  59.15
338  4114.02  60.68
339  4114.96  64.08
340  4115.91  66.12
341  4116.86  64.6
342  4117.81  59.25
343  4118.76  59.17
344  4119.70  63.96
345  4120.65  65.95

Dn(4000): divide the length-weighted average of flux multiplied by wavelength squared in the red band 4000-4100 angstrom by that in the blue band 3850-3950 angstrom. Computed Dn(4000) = 1.39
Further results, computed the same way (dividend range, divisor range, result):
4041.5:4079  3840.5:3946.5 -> 1.35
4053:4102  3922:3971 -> 1.59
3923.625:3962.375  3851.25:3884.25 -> 0.84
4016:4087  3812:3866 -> 1.38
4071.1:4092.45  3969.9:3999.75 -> 1.21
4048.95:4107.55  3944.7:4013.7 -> 1.19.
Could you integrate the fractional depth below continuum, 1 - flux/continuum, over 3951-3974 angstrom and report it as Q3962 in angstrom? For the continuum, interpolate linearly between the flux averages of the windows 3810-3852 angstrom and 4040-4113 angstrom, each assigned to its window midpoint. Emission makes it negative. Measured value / 5.8 angstrom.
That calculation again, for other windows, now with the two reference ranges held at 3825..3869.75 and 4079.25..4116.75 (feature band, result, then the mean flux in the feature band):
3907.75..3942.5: 7.5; 39.2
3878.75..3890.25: 1.6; 41.5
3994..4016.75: -2.9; 60.2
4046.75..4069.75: -1.0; 58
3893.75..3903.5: -0.7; 52.3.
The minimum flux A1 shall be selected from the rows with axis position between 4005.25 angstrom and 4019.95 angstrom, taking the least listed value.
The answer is 57.43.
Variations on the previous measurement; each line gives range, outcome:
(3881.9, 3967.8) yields 11.63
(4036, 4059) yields 52.31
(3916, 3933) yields 14.58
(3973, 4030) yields 39.08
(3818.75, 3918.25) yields 27.02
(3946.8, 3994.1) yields 11.85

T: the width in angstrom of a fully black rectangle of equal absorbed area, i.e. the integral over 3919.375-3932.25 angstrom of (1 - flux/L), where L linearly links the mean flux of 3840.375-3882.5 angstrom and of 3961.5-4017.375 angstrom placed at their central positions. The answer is 3.2 angstrom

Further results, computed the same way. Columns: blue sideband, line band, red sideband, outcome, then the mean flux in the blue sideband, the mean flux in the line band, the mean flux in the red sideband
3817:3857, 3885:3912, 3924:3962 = -2.84 angstrom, 45.5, 46.9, 40.3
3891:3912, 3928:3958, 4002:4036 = 8.30 angstrom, 50.2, 38.8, 59.3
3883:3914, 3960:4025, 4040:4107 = 1.27 angstrom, 47.4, 51.6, 56.7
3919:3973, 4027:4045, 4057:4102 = -2.74 angstrom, 38.1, 58.1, 56.3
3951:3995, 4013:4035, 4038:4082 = -2.52 angstrom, 46.1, 58.8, 57.5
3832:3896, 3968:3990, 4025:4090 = 3.84 angstrom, 46.6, 44.2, 58.1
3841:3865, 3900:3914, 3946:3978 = -1.50 angstrom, 52.6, 51.9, 41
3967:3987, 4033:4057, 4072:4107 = -4.23 angstrom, 40.8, 58.6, 55.7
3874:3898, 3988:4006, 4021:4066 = -1.66 angstrom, 44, 58.9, 58.1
